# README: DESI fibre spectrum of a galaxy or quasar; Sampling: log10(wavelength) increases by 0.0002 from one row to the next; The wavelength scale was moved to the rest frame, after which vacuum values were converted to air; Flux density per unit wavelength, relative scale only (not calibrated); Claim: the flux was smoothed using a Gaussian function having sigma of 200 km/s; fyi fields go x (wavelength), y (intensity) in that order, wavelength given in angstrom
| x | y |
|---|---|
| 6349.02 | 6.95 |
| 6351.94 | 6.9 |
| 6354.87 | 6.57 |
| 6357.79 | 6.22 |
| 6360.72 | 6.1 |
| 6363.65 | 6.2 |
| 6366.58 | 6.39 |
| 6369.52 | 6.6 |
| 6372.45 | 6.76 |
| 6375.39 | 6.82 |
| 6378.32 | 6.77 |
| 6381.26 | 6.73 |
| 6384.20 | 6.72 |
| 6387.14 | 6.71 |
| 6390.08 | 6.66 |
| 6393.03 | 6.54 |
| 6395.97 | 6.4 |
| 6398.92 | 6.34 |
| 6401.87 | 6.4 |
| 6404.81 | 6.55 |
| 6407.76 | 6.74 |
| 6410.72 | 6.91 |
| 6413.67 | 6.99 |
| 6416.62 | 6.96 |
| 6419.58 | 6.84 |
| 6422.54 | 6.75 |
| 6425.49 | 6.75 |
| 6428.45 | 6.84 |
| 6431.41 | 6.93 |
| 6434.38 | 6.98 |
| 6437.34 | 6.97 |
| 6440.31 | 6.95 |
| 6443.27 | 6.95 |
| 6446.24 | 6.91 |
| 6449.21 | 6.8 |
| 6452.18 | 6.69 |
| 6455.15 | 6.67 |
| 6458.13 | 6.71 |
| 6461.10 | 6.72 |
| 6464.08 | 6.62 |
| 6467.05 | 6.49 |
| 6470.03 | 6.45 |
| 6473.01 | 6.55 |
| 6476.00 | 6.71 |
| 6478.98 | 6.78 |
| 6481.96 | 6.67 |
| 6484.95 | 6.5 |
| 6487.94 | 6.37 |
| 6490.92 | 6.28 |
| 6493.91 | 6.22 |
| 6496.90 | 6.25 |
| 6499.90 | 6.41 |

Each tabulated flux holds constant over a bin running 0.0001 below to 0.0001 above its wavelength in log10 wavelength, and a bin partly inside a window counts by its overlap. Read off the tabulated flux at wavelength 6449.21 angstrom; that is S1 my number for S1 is 6.8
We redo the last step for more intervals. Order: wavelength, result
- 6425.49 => 6.75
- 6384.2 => 6.72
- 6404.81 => 6.55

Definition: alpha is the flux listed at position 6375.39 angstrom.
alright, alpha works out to 6.82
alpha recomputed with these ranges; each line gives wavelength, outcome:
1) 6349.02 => 6.95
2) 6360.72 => 6.1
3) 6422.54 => 6.75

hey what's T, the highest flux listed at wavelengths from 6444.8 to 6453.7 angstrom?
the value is 6.91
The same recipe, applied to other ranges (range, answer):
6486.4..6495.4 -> 6.37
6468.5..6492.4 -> 6.78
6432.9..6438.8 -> 6.98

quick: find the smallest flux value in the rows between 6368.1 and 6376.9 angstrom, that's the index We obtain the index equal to 6.6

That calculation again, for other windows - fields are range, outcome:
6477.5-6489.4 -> 6.37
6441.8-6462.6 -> 6.67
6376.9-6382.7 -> 6.73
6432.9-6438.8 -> 6.97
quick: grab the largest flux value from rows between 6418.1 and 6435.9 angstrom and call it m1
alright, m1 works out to 6.98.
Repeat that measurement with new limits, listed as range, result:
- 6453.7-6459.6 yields 6.71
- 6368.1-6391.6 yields 6.82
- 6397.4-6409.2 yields 6.74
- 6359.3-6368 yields 6.39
